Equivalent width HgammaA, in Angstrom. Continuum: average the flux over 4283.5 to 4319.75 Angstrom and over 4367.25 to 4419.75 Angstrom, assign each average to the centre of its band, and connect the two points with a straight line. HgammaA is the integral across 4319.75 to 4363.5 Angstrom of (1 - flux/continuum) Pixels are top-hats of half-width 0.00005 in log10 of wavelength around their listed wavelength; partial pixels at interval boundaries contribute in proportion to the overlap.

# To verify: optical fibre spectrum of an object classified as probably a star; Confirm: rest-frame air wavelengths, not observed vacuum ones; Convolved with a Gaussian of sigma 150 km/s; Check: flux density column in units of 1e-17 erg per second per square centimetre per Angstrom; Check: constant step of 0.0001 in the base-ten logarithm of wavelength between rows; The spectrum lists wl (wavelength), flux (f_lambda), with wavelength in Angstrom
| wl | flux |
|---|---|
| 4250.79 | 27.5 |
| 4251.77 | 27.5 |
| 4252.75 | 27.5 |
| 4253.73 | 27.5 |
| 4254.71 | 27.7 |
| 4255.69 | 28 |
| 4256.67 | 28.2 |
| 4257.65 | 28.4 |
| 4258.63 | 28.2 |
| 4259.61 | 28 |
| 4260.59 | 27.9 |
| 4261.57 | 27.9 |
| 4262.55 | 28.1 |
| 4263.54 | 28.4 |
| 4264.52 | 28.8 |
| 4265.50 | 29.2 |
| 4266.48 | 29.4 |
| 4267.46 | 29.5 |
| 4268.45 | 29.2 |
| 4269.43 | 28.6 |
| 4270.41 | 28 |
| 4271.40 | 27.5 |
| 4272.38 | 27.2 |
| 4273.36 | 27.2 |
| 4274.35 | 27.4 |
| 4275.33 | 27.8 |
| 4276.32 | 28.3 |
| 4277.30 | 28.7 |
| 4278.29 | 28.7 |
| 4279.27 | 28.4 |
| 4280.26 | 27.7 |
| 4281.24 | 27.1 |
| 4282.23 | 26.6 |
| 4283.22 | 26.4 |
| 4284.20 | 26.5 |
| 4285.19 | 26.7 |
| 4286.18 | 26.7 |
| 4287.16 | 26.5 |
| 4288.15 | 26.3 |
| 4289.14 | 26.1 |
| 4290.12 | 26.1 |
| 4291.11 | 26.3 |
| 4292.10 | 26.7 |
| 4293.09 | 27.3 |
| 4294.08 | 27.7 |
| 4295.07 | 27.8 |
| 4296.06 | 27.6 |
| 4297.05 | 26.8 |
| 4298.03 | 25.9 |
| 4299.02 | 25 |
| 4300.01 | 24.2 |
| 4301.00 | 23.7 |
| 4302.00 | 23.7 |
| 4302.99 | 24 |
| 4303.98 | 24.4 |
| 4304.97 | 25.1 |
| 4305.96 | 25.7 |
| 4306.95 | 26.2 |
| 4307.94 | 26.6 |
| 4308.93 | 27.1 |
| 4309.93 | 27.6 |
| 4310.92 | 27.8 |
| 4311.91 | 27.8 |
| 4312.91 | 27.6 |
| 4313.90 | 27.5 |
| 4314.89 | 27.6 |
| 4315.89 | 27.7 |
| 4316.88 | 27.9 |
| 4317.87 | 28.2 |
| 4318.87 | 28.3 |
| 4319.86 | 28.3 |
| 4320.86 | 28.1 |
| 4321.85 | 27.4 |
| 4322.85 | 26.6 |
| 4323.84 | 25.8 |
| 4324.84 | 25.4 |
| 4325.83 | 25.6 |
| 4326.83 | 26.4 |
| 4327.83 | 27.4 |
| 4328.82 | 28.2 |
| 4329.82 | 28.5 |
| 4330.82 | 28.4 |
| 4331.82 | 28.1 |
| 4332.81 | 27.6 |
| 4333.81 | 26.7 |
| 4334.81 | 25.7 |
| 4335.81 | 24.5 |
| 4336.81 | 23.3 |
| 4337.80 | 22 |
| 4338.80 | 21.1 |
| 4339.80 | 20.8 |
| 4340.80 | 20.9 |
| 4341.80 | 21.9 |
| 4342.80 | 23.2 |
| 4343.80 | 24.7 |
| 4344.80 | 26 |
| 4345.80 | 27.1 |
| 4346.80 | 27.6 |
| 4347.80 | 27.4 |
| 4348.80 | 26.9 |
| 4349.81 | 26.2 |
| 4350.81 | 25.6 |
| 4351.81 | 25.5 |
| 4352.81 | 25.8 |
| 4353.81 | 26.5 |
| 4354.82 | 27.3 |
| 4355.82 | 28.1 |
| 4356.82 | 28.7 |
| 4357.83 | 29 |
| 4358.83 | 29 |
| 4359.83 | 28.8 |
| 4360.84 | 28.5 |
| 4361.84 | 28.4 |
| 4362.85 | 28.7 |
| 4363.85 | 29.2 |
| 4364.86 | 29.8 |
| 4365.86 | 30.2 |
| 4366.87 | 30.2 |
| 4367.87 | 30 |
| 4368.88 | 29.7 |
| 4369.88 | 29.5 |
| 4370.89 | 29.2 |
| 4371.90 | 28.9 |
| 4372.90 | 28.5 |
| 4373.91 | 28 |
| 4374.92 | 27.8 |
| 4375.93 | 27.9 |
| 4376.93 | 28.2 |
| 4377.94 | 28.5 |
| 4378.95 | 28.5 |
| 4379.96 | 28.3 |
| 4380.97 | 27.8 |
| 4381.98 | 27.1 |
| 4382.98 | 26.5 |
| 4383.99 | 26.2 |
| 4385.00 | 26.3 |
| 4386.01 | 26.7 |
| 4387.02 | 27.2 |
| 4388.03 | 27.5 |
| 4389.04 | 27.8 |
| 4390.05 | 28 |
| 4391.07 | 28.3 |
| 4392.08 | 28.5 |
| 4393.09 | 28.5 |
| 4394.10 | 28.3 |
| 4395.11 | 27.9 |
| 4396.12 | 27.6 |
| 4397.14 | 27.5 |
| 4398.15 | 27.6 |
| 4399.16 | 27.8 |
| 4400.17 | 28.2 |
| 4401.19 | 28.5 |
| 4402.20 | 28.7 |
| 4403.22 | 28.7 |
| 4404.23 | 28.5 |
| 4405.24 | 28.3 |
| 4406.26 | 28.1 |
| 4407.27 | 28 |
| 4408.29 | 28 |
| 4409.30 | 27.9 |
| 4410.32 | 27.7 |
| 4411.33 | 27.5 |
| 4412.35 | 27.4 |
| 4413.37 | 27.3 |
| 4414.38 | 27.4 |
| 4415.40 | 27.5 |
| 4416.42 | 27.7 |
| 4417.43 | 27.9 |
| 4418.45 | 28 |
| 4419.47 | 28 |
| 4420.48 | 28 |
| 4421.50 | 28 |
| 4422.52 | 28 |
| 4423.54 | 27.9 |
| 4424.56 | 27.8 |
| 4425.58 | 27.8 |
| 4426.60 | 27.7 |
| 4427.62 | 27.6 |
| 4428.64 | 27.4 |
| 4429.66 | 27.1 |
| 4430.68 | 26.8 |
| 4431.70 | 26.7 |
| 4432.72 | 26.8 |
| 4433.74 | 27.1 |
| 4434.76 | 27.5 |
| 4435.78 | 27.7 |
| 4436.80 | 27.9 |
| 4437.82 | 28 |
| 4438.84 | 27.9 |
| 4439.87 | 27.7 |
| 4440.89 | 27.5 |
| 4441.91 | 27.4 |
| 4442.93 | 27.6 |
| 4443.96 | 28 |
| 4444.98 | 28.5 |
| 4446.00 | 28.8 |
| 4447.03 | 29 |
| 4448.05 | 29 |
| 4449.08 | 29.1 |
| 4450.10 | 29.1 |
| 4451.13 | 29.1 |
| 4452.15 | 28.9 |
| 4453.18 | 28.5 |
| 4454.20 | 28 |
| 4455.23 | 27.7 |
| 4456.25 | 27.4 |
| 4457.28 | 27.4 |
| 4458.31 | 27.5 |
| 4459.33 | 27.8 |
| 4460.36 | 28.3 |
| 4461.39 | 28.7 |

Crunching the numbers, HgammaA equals 1.4 Angstrom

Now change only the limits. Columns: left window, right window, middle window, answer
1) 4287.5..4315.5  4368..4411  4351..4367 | -0.48 Angstrom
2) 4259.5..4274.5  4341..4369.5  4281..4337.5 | 2.62 Angstrom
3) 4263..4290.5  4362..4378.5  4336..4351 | 2.27 Angstrom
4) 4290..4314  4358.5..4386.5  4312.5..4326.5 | -0.26 Angstrom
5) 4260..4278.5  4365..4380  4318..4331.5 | 0.63 Angstrom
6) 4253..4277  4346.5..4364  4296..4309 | 1.23 Angstrom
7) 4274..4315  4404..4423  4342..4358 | 0.44 Angstrom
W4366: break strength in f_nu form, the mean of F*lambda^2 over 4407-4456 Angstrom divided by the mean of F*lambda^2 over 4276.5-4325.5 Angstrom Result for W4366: 1.11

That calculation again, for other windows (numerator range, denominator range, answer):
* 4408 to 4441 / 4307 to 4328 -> 1.06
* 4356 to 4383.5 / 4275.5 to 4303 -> 1.12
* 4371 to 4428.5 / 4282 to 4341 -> 1.10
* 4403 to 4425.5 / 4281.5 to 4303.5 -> 1.13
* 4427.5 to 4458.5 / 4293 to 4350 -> 1.13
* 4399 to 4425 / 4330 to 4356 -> 1.14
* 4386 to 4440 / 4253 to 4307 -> 1.09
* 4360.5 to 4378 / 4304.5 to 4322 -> 1.09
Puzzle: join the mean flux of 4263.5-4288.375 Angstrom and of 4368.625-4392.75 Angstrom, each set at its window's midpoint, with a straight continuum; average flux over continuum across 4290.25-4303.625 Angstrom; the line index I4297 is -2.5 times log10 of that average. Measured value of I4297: 0.08 mag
